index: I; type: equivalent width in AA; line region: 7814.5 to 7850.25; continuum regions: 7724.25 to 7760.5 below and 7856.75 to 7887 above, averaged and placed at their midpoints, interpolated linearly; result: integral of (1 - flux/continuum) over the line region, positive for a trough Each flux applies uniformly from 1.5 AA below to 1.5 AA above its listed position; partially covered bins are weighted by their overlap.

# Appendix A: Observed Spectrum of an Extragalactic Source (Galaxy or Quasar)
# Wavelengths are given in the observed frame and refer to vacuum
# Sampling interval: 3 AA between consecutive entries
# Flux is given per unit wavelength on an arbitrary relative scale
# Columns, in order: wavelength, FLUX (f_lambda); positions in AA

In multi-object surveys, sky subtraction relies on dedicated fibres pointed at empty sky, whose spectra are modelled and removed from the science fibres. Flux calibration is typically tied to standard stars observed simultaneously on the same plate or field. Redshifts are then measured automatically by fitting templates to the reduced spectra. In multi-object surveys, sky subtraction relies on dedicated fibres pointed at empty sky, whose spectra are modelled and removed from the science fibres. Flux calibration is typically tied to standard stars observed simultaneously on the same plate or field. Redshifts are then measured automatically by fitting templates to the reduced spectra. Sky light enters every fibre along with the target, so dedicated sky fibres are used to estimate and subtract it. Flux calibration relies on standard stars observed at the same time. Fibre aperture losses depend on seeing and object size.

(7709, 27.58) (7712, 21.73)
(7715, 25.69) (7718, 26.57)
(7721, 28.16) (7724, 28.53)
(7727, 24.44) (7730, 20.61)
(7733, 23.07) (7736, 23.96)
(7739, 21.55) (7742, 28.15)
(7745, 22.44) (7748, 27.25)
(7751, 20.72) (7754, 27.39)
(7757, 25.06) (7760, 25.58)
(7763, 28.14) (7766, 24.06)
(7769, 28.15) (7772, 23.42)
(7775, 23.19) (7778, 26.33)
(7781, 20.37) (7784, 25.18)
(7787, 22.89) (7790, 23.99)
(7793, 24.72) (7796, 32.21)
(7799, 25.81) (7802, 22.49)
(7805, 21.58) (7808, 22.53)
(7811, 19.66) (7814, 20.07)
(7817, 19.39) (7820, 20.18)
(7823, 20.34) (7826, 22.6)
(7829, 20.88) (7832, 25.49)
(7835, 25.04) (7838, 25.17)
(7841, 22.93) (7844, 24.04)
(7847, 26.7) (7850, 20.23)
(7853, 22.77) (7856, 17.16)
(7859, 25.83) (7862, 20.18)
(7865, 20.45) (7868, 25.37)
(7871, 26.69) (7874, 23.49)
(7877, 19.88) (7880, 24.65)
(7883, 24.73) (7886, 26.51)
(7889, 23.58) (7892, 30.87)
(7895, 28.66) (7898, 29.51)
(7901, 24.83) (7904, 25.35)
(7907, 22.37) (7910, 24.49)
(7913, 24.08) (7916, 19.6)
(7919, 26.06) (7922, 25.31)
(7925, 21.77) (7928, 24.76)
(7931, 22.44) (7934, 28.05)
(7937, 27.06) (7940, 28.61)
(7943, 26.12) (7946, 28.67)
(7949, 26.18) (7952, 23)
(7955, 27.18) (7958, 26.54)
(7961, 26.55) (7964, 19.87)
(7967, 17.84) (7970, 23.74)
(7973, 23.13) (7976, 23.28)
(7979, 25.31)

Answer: 1.5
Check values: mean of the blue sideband 24.3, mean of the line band 22.8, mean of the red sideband 23.6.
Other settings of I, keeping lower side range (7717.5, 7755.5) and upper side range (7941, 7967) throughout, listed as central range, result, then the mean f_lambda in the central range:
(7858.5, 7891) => 1.6 AA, 23.8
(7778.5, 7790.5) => 0.8 AA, 23.3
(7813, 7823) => 2.0 AA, 19.9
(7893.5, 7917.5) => 0.2 AA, 24.9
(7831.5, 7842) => 0.1 AA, 24.7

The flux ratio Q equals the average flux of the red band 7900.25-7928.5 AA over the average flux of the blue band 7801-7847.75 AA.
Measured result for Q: 1.06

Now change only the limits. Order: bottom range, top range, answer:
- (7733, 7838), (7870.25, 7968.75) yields 1.05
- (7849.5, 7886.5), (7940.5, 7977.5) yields 1.07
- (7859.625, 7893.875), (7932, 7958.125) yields 1.10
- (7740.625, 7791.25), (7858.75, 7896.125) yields 0.99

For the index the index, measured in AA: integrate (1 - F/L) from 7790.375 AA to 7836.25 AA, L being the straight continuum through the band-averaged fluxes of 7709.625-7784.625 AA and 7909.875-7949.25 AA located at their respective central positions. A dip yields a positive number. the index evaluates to 3.8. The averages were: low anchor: 24.8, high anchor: 25.2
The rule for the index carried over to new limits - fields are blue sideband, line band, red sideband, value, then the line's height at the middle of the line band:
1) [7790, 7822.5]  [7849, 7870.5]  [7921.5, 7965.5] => 1.7 AA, 23.9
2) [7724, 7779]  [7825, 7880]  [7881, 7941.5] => 4.5 AA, 25.2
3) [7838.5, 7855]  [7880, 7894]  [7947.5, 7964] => -1.3 AA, 24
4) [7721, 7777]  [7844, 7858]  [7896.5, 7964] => 1.7 AA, 25.1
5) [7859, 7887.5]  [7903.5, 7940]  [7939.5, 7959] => 1.5 AA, 25.5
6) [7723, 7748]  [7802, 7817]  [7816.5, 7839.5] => 1.2 AA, 22.9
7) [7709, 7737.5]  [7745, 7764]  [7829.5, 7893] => -0.6 AA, 24.6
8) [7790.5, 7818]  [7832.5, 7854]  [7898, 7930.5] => -0.4 AA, 23.6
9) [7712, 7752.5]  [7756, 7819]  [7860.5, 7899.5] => 1.9 AA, 24.7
